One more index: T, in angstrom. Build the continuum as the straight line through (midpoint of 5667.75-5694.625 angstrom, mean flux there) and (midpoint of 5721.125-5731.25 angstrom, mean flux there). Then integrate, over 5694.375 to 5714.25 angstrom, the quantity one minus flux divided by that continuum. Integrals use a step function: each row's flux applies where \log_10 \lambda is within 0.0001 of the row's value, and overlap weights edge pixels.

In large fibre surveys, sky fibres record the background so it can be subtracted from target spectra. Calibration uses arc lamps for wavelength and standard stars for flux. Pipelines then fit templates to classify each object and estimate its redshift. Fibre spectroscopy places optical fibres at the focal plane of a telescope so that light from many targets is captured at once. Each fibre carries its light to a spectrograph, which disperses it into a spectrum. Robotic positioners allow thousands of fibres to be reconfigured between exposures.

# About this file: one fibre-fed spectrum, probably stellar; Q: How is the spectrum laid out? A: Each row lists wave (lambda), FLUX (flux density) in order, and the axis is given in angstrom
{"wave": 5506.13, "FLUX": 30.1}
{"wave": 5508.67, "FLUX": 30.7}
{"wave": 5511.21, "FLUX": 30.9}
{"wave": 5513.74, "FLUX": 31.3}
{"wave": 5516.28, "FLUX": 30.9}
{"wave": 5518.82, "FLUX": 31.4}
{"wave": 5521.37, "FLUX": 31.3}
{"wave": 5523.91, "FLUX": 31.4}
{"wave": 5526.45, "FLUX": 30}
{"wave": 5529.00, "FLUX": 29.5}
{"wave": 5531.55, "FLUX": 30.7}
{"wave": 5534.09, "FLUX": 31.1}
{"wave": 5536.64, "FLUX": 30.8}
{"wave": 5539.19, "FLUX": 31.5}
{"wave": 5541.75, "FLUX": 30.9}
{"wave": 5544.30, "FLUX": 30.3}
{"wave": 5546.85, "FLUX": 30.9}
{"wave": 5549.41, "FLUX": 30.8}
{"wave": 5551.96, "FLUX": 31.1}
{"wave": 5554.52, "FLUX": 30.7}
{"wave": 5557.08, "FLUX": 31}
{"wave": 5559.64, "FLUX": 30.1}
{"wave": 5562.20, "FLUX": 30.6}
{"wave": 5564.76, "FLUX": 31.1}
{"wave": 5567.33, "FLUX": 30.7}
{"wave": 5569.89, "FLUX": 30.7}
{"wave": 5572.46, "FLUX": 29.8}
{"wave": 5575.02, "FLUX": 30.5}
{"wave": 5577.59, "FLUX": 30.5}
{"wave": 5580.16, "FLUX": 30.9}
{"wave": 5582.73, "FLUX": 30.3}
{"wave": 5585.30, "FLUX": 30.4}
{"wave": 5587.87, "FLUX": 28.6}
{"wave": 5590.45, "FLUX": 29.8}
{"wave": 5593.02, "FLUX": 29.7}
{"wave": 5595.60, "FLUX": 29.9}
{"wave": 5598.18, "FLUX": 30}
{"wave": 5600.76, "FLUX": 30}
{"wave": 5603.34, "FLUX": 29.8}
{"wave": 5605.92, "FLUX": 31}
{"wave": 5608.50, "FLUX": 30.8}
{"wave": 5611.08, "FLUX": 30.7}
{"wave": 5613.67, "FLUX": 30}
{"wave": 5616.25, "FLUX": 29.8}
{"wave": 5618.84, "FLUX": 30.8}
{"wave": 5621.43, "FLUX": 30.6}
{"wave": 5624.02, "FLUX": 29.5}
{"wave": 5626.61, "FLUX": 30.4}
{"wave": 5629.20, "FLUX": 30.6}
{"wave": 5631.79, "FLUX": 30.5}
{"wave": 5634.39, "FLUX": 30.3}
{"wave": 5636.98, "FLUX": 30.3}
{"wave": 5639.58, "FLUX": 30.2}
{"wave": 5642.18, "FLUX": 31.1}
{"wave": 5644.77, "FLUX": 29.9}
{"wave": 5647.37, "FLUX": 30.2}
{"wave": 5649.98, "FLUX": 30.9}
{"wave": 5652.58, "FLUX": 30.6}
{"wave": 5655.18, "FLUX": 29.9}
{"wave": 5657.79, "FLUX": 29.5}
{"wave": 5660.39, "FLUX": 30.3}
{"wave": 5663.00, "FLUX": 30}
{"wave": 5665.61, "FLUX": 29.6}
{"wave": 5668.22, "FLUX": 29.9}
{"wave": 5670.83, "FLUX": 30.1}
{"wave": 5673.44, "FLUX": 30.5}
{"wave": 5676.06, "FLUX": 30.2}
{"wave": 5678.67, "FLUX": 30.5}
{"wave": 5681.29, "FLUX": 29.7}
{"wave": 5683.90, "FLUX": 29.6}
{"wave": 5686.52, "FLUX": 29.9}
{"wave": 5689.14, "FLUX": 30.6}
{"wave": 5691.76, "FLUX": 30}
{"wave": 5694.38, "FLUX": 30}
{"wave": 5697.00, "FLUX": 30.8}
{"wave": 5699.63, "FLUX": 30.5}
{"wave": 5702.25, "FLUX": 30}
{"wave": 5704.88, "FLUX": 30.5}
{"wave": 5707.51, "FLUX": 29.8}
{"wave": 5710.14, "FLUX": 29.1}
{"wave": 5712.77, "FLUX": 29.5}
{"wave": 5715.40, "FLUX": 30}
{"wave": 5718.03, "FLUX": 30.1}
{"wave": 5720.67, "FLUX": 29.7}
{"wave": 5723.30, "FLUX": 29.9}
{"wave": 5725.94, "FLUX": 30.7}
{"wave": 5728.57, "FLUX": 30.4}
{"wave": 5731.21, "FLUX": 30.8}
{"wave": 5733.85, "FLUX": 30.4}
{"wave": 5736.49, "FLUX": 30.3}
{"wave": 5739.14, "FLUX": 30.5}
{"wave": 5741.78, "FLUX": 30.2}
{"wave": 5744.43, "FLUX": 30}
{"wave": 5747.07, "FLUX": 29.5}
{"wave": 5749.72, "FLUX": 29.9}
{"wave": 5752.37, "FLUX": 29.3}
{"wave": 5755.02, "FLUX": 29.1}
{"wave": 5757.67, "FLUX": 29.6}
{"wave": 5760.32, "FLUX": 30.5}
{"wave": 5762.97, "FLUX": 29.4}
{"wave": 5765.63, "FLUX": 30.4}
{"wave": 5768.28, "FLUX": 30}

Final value 0.14 angstrom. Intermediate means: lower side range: 30.1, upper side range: 30.4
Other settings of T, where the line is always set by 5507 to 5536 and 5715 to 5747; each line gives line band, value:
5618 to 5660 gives 0.23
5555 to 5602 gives 0.62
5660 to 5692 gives 0.34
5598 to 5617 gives 0.18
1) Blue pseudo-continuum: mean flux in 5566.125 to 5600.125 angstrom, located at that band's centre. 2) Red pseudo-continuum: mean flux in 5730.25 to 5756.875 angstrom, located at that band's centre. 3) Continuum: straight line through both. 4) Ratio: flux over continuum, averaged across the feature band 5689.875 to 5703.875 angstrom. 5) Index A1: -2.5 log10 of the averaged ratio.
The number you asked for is -0.009 mag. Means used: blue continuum 30.1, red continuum 30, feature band 30.3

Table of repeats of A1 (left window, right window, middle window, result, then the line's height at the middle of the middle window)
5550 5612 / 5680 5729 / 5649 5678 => 0.000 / 30.1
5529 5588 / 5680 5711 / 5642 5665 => 0.001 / 30.2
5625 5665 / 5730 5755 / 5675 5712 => 0.003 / 30.2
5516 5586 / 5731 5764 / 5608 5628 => 0.005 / 30.4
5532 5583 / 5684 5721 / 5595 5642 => 0.004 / 30.4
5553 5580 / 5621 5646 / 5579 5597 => 0.021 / 30.5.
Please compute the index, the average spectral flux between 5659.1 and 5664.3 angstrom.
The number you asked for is 30.1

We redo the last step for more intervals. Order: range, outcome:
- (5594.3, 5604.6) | 29.9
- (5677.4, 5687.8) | 29.9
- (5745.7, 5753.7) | 29.6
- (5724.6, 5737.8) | 30.5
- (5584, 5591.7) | 29.6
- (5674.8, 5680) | 30.4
